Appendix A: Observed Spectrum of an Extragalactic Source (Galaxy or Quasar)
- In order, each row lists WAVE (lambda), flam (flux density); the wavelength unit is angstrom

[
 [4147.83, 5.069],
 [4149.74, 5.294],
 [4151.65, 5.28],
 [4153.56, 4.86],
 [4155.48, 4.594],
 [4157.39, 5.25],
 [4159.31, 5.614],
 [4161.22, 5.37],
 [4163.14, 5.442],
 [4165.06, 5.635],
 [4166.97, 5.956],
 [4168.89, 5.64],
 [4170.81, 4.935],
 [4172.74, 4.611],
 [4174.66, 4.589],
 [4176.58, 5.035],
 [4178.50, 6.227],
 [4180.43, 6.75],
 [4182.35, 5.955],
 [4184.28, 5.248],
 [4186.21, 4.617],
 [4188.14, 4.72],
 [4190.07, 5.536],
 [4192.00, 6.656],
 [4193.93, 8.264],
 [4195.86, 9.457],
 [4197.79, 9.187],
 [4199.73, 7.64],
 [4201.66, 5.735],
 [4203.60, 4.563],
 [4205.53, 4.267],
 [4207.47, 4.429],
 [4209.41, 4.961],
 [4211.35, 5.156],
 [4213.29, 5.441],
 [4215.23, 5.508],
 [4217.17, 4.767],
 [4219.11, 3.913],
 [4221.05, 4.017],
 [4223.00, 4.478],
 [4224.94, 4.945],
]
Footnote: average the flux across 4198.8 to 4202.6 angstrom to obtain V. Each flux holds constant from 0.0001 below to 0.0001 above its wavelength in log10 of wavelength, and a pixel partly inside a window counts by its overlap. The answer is 6.69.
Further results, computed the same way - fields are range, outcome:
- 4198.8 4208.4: 5.32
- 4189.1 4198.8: 7.82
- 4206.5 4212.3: 4.84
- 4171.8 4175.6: 4.6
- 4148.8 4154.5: 5.15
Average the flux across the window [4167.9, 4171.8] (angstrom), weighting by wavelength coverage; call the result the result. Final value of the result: 5.28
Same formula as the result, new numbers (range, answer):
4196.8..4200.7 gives 8.42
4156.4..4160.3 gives 5.43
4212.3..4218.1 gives 5.24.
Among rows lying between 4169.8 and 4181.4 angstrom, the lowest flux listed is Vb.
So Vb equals 4.589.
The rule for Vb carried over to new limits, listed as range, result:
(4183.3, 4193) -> 4.617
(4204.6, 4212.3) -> 4.267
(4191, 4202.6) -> 5.735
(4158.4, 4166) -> 5.37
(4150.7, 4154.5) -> 4.86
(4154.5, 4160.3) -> 4.594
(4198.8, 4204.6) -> 4.563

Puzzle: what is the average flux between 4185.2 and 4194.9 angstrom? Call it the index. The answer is 5.96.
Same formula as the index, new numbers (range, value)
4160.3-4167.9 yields 5.6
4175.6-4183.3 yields 5.99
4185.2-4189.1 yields 4.67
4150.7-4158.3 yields 4.99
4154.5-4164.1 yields 5.25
